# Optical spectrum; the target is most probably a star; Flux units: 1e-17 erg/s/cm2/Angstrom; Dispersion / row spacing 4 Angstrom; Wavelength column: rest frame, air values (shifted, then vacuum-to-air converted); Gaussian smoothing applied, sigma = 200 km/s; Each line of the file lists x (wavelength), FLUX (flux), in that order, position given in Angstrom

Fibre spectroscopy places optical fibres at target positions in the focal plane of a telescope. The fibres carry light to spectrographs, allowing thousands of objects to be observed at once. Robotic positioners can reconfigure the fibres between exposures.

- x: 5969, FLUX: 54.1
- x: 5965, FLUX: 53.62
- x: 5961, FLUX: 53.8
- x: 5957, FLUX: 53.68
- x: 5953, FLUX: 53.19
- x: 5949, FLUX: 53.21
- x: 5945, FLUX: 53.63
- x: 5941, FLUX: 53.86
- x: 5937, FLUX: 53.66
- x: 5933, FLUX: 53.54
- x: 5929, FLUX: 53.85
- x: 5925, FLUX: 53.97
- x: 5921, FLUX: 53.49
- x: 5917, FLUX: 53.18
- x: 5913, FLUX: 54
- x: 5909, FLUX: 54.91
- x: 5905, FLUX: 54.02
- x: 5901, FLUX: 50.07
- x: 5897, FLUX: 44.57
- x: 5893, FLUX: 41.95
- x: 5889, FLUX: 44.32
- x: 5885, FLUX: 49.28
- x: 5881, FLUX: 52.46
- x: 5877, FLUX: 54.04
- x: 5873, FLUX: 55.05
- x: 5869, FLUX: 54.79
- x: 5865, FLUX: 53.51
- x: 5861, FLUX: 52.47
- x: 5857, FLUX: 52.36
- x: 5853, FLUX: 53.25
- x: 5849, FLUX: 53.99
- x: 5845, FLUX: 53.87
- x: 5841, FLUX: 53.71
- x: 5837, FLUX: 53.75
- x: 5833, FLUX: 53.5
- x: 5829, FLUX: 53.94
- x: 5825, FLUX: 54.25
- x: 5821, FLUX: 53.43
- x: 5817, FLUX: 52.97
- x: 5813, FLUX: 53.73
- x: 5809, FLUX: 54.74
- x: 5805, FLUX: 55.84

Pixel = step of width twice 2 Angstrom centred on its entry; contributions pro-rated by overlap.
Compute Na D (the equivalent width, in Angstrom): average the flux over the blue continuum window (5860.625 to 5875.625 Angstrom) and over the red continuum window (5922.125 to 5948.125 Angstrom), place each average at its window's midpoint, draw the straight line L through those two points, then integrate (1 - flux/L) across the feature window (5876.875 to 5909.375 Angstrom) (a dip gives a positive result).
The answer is 3.0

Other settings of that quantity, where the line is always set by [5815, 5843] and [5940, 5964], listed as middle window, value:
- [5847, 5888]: 0.5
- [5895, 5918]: 0.8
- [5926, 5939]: 0.0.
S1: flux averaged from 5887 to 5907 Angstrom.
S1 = 47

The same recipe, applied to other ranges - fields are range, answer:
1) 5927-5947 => 53.7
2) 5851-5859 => 52.8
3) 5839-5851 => 53.9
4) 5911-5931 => 53.7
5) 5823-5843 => 53.8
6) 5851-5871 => 53.3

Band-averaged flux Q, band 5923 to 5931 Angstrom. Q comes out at 53.9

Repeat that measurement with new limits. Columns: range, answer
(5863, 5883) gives 54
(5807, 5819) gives 53.8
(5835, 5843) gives 53.7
